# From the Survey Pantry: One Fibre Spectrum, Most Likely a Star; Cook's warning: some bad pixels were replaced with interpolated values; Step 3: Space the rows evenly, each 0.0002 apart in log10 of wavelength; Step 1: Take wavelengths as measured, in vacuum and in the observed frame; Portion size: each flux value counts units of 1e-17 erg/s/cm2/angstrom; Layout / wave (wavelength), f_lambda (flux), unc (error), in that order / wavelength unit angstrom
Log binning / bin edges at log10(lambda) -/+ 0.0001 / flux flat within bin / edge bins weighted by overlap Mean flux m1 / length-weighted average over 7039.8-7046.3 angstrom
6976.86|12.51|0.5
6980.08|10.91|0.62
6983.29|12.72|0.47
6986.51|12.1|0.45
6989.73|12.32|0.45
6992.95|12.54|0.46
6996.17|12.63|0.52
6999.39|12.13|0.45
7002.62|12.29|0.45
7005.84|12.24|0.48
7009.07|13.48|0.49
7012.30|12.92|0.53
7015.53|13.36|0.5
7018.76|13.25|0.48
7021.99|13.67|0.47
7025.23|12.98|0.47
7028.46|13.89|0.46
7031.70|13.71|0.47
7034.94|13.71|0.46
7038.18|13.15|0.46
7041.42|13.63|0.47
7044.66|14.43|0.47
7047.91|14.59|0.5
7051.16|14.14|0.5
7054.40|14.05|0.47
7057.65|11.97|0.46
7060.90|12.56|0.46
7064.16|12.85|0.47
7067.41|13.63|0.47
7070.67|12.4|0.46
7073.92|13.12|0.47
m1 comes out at 14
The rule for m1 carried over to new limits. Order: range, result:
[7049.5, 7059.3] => 13.4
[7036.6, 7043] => 13.4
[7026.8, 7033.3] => 13.8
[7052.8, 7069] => 13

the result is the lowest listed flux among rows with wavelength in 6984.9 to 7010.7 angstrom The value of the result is 12.1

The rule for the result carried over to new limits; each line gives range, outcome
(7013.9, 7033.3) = 12.98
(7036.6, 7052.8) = 13.15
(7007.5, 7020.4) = 12.92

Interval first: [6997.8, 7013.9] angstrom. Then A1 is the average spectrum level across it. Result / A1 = 12.6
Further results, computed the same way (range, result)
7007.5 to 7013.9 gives 13.2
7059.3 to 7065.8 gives 12.7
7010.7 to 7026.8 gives 13.2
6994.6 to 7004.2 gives 12.3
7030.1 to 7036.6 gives 13.7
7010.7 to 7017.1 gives 13.1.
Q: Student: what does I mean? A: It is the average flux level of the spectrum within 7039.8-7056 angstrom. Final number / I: 14.2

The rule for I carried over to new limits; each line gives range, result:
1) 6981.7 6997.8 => 12.5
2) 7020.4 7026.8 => 13.3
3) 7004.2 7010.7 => 12.9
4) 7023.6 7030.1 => 13.4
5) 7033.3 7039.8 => 13.4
